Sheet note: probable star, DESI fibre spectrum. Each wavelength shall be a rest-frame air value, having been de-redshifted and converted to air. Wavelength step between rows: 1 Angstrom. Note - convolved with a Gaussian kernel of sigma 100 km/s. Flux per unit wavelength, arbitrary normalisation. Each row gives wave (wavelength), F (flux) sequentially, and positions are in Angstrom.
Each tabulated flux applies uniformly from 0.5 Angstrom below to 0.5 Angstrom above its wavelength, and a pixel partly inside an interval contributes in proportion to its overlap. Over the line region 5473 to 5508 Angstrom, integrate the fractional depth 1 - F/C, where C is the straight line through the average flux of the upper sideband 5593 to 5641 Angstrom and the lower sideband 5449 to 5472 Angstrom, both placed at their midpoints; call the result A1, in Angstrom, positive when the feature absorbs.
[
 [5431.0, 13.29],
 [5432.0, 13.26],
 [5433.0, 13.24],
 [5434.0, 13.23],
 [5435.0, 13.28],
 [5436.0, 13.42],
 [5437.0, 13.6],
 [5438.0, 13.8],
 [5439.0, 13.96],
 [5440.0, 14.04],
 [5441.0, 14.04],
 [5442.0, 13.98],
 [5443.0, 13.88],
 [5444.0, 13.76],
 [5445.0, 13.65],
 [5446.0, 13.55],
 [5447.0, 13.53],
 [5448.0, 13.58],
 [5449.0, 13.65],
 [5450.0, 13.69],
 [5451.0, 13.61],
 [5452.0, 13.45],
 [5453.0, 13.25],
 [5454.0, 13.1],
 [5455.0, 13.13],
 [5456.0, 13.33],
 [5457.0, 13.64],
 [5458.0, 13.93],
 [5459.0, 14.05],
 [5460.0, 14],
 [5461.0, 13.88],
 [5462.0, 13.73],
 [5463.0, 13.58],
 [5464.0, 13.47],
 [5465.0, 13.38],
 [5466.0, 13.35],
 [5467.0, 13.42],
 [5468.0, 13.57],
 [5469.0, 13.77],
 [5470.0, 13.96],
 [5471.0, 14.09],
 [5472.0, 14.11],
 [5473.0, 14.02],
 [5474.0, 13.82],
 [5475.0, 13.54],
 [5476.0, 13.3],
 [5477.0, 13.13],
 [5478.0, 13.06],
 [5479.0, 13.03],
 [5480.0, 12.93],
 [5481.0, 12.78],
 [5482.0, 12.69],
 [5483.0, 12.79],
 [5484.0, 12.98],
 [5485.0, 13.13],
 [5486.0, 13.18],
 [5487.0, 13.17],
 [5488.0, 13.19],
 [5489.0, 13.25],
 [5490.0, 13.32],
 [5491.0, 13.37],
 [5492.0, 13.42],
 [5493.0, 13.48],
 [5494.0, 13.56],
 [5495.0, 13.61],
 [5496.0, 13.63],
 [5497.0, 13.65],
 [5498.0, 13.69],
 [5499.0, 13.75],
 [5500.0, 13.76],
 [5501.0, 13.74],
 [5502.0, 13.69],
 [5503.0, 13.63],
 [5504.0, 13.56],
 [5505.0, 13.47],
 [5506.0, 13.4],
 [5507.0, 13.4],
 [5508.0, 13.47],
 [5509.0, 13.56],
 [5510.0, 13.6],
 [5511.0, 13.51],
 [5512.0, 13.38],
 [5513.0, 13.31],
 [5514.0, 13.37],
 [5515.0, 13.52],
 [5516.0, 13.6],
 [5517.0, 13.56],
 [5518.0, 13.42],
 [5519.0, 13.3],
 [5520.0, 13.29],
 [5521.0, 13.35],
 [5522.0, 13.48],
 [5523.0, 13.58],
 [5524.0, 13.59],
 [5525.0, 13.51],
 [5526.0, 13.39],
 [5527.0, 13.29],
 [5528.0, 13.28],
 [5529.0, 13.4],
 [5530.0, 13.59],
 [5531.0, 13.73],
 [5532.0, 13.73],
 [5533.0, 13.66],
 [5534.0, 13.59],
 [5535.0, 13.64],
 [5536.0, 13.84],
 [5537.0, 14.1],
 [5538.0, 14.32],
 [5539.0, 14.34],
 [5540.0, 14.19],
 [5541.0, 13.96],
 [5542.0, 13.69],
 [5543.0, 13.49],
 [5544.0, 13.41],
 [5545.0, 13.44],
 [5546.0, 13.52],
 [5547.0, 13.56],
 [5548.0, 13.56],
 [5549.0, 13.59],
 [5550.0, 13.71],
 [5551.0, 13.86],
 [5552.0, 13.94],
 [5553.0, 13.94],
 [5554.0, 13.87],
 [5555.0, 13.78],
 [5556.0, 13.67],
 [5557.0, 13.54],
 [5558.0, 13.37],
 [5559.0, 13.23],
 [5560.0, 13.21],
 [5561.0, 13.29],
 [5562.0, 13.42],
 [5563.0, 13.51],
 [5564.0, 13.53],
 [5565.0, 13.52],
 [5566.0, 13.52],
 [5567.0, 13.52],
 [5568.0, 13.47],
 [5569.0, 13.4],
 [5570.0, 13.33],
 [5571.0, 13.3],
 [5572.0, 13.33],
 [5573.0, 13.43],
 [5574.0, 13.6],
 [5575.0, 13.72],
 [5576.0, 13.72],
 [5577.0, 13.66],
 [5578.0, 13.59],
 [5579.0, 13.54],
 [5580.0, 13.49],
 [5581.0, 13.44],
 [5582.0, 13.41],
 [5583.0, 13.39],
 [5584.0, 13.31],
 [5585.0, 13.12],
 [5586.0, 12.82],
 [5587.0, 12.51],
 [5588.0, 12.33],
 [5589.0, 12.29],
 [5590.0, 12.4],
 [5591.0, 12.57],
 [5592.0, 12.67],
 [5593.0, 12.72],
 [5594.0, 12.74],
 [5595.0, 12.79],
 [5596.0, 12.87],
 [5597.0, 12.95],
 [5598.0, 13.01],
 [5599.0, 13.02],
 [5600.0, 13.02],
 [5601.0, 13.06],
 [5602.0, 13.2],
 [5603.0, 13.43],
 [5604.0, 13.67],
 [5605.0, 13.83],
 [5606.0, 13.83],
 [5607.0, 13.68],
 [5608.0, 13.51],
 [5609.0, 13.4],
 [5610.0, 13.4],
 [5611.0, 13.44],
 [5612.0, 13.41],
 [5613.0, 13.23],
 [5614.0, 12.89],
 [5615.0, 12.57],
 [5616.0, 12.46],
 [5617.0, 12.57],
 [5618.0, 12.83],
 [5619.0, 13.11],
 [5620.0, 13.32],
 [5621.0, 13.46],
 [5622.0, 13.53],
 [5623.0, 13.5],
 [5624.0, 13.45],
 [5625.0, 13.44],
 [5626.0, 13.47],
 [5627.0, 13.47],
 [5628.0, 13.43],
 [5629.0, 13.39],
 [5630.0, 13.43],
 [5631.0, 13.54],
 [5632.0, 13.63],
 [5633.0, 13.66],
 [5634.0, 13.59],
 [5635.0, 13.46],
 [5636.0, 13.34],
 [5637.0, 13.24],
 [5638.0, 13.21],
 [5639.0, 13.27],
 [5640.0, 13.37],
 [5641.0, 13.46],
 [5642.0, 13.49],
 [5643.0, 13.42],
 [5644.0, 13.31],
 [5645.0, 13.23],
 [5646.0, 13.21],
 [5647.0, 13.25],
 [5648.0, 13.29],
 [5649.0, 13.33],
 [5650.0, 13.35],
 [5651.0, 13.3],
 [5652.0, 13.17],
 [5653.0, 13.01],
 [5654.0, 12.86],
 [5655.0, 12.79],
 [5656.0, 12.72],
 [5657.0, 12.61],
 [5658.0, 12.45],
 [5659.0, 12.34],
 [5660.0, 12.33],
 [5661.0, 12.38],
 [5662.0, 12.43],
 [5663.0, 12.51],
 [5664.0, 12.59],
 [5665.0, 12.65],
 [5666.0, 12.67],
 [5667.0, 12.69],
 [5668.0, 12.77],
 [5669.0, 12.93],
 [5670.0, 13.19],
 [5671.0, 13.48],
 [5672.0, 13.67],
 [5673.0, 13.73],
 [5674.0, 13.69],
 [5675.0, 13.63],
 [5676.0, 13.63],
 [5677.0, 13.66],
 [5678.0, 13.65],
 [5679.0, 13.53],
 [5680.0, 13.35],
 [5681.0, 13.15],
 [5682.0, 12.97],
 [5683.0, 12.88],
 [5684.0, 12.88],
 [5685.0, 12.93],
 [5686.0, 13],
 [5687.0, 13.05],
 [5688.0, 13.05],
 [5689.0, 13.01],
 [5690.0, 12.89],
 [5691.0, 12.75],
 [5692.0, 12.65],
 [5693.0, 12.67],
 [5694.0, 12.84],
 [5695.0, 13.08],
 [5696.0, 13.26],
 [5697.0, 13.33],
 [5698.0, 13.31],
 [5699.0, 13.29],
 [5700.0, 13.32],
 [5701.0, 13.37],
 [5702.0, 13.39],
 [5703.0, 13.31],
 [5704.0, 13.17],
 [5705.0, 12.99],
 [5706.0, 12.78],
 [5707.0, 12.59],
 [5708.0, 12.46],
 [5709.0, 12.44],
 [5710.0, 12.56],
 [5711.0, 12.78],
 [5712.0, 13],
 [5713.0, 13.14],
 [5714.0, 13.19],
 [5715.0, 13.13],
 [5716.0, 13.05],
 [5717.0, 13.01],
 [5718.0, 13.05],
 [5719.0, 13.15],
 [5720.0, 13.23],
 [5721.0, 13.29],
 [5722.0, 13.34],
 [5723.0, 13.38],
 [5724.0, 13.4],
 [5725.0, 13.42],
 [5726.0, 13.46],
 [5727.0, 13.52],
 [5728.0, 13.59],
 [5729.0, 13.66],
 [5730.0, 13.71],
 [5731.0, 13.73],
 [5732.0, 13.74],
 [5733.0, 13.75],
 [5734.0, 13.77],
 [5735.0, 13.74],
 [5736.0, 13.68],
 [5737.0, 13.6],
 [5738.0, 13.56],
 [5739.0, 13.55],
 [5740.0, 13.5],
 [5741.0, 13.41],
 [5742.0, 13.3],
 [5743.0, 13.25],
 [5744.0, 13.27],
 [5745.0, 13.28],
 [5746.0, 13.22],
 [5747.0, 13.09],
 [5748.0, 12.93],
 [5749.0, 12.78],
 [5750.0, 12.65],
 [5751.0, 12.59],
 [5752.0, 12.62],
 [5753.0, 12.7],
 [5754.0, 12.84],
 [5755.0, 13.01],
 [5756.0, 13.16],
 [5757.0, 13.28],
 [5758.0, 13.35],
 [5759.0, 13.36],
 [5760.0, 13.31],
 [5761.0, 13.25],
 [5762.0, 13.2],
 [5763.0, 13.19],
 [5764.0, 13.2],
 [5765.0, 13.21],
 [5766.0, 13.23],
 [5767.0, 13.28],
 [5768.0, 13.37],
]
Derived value 0.48 Angstrom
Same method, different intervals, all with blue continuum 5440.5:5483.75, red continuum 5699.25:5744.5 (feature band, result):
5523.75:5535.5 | -0.05 Angstrom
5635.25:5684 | 0.86 Angstrom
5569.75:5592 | 0.40 Angstrom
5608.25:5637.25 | 0.17 Angstrom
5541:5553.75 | -0.20 Angstrom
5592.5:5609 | 0.23 Angstrom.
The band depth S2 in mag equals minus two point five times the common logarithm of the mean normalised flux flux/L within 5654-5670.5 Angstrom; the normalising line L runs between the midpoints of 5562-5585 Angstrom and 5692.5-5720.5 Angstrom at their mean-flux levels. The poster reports 0.05 mag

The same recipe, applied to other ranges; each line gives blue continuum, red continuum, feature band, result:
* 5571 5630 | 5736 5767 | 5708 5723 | 0.01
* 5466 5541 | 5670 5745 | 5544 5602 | 0.01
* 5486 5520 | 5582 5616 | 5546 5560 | -0.03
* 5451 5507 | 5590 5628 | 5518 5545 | -0.02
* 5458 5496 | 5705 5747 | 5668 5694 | 0.01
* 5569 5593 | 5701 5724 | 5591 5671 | 0.00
